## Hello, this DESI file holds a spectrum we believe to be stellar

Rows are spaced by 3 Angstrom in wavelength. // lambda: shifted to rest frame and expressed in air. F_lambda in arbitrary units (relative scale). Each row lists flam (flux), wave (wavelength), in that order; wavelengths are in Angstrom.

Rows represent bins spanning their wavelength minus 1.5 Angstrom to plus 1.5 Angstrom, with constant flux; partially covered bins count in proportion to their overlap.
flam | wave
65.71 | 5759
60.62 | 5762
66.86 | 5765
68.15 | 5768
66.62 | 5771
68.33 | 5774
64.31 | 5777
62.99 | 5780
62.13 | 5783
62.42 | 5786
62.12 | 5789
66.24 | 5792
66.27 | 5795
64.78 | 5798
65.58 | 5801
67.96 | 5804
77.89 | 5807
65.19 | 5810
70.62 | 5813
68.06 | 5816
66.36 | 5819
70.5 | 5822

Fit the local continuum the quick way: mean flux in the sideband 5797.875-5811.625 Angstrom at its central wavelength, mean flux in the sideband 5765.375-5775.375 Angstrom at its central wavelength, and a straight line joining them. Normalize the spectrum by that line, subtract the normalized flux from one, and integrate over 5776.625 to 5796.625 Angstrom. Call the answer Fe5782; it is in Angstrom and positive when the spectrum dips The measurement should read 1.27 Angstrom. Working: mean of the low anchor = 67.6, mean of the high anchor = 68.7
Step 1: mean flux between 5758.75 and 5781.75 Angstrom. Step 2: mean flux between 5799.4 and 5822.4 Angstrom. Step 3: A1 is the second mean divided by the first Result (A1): 1.05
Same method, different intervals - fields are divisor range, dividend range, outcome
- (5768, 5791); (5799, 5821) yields 1.07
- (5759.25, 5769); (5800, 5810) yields 1.07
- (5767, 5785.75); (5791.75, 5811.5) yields 1.04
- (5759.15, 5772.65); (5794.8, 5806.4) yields 1.02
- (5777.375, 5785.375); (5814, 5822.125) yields 1.08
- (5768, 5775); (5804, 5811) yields 1.05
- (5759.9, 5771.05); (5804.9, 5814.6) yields 1.09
